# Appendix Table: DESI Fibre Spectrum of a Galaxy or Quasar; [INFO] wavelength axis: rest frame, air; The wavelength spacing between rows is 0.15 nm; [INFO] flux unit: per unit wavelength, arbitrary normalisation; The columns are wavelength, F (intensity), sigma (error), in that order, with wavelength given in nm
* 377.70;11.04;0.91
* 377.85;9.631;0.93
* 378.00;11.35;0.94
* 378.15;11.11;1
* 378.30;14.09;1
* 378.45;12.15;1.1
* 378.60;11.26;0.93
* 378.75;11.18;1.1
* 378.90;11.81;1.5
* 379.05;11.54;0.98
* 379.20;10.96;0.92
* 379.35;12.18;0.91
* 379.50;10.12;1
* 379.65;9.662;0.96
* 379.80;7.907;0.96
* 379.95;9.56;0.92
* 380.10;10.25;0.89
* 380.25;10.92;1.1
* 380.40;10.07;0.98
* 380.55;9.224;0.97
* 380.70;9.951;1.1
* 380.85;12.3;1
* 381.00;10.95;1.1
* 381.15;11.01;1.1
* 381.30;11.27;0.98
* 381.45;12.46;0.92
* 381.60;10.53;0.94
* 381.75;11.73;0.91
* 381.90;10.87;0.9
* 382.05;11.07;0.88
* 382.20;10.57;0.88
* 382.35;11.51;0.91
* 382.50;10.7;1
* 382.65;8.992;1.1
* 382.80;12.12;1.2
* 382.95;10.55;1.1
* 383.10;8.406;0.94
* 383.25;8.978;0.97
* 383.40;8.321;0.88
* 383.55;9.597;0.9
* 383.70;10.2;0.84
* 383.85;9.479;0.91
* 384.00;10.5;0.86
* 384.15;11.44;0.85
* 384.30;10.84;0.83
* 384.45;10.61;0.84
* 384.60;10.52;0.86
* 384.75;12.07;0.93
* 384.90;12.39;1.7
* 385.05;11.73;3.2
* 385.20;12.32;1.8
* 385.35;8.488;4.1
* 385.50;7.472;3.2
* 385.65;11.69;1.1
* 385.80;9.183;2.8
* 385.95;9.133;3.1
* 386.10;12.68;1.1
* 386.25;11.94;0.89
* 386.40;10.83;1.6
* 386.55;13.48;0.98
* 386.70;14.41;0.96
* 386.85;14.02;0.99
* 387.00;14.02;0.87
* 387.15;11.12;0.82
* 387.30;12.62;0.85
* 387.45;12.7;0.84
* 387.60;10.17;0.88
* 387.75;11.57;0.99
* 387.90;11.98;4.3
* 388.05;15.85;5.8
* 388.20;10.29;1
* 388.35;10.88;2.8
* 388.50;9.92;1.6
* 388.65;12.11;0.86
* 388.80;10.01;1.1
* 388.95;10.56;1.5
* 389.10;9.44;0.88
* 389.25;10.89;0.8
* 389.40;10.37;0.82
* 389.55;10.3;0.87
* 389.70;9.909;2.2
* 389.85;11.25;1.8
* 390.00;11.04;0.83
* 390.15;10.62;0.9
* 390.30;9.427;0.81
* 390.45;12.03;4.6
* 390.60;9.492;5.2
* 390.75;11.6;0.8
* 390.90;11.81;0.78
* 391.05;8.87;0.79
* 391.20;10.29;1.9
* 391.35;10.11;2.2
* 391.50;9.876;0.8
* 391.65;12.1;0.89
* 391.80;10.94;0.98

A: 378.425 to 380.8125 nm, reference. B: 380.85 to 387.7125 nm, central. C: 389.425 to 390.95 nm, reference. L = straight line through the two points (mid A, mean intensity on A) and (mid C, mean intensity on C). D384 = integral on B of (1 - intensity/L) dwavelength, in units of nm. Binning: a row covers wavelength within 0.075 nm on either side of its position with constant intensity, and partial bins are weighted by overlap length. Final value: -0.27 nm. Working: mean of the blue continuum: 10.5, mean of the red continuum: 10.7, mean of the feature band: 11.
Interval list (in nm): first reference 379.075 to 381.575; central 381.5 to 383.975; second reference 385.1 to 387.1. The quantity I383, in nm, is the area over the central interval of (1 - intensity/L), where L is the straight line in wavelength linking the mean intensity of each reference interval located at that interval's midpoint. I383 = 0.158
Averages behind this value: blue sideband 10.6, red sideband 11.5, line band 10.3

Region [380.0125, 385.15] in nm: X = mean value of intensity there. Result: 10.7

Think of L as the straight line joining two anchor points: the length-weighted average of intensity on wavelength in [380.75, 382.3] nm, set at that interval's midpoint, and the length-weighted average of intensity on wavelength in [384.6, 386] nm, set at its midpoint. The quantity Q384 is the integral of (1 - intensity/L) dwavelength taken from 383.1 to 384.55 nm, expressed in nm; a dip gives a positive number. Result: 0.12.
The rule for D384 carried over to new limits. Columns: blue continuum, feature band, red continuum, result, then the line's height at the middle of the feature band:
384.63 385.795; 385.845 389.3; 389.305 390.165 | -0.35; 10.7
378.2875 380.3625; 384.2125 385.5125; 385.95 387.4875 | 0.14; 12.2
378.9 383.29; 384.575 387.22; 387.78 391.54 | -0.21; 10.7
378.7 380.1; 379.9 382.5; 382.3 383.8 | -0.16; 10.2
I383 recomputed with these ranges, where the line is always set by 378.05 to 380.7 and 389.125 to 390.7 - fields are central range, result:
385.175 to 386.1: 0.071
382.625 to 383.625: 0.103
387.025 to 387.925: -0.104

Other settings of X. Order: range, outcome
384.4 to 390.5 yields 11.3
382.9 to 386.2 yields 10.3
